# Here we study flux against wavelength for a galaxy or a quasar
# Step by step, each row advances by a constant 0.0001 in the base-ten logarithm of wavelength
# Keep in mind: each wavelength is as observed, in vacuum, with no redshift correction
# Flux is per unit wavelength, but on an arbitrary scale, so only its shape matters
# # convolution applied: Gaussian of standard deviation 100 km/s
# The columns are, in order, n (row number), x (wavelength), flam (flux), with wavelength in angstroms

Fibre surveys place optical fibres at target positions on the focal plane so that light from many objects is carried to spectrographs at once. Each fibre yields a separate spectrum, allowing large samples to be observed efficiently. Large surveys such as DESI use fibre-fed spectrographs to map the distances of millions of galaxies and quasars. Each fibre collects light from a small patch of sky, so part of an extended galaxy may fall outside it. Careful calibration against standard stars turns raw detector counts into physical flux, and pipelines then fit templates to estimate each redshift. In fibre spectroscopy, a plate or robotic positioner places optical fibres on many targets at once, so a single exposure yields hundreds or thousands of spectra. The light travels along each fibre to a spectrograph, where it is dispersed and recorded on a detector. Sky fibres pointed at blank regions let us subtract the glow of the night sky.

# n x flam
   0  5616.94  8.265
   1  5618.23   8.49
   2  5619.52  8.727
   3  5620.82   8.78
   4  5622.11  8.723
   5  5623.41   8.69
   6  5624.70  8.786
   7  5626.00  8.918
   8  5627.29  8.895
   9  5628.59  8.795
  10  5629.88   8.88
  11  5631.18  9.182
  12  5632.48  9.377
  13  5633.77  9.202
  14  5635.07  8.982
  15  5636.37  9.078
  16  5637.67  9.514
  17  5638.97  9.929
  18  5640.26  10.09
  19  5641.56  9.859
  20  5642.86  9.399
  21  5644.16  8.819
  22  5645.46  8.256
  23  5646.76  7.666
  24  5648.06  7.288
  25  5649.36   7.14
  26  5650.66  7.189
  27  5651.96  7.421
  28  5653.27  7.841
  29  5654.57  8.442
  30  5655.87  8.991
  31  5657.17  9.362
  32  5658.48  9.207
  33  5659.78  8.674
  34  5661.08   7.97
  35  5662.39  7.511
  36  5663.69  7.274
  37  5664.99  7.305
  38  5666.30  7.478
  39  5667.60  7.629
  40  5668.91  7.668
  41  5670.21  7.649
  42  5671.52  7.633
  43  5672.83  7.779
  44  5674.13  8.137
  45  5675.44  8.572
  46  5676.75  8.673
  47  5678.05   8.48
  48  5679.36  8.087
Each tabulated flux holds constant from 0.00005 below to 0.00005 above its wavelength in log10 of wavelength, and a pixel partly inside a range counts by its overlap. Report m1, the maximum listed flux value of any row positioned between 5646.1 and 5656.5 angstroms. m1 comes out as 8.991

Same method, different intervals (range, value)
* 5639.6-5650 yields 10.09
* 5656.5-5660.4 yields 9.362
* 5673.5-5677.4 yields 8.673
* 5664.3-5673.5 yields 7.779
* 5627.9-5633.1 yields 9.377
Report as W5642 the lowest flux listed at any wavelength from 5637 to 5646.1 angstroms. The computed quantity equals 8.256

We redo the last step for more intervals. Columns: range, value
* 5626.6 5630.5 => 8.795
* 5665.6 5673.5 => 7.478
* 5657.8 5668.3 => 7.274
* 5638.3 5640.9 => 9.929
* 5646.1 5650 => 7.14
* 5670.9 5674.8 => 7.633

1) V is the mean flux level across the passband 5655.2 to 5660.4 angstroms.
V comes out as 9.06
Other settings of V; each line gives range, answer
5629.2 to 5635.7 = 9.13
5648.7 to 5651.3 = 7.17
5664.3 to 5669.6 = 7.53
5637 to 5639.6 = 9.7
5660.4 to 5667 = 7.52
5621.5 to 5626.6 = 8.77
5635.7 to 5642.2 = 9.69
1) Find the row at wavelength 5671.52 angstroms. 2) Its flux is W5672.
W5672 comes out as 7.633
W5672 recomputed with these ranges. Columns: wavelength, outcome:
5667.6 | 7.629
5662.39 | 7.511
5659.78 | 8.674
